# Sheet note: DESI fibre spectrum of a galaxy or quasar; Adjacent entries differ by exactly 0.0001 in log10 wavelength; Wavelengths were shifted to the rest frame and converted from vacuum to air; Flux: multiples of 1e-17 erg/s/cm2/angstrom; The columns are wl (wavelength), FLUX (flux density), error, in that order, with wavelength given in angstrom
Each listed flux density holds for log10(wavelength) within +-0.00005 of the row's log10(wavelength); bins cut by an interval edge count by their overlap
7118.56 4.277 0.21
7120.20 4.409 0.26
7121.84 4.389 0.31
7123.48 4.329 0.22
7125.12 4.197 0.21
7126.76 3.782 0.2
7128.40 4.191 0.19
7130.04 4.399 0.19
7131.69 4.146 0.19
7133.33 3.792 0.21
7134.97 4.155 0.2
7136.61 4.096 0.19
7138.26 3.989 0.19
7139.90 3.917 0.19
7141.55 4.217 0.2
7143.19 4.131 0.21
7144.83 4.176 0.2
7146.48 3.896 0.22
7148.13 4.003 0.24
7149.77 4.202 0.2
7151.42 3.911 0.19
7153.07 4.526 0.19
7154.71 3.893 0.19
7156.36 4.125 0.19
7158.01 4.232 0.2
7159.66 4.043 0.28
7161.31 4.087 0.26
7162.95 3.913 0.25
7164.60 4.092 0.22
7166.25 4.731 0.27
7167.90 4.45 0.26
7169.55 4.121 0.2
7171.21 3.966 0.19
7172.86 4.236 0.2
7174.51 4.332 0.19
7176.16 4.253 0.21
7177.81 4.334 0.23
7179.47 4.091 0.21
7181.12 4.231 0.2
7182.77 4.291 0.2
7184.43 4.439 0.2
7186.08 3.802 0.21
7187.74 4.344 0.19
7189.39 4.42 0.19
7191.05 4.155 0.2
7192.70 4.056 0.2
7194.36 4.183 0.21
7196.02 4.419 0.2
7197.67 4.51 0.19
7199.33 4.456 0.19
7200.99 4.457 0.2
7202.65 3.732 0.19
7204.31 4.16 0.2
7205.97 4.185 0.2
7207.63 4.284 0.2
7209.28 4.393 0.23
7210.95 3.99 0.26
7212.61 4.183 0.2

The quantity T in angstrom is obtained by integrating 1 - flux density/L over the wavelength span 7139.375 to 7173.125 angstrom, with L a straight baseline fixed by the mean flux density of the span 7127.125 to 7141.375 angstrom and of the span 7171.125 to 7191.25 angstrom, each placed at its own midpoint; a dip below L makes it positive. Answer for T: 0.1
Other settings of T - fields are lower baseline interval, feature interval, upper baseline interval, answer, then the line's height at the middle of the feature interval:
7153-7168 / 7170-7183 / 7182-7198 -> 0.0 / 4.22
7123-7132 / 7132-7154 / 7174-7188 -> 0.6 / 4.19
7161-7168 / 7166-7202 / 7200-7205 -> -0.8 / 4.19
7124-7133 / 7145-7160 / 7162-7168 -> 0.5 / 4.23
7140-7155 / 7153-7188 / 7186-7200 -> 0.0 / 4.19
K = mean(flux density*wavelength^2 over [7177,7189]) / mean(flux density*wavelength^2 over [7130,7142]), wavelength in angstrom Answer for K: 1.05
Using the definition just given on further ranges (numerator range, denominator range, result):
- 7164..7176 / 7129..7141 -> 1.06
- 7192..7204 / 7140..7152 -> 1.06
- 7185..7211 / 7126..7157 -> 1.05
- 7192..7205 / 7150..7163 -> 1.05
